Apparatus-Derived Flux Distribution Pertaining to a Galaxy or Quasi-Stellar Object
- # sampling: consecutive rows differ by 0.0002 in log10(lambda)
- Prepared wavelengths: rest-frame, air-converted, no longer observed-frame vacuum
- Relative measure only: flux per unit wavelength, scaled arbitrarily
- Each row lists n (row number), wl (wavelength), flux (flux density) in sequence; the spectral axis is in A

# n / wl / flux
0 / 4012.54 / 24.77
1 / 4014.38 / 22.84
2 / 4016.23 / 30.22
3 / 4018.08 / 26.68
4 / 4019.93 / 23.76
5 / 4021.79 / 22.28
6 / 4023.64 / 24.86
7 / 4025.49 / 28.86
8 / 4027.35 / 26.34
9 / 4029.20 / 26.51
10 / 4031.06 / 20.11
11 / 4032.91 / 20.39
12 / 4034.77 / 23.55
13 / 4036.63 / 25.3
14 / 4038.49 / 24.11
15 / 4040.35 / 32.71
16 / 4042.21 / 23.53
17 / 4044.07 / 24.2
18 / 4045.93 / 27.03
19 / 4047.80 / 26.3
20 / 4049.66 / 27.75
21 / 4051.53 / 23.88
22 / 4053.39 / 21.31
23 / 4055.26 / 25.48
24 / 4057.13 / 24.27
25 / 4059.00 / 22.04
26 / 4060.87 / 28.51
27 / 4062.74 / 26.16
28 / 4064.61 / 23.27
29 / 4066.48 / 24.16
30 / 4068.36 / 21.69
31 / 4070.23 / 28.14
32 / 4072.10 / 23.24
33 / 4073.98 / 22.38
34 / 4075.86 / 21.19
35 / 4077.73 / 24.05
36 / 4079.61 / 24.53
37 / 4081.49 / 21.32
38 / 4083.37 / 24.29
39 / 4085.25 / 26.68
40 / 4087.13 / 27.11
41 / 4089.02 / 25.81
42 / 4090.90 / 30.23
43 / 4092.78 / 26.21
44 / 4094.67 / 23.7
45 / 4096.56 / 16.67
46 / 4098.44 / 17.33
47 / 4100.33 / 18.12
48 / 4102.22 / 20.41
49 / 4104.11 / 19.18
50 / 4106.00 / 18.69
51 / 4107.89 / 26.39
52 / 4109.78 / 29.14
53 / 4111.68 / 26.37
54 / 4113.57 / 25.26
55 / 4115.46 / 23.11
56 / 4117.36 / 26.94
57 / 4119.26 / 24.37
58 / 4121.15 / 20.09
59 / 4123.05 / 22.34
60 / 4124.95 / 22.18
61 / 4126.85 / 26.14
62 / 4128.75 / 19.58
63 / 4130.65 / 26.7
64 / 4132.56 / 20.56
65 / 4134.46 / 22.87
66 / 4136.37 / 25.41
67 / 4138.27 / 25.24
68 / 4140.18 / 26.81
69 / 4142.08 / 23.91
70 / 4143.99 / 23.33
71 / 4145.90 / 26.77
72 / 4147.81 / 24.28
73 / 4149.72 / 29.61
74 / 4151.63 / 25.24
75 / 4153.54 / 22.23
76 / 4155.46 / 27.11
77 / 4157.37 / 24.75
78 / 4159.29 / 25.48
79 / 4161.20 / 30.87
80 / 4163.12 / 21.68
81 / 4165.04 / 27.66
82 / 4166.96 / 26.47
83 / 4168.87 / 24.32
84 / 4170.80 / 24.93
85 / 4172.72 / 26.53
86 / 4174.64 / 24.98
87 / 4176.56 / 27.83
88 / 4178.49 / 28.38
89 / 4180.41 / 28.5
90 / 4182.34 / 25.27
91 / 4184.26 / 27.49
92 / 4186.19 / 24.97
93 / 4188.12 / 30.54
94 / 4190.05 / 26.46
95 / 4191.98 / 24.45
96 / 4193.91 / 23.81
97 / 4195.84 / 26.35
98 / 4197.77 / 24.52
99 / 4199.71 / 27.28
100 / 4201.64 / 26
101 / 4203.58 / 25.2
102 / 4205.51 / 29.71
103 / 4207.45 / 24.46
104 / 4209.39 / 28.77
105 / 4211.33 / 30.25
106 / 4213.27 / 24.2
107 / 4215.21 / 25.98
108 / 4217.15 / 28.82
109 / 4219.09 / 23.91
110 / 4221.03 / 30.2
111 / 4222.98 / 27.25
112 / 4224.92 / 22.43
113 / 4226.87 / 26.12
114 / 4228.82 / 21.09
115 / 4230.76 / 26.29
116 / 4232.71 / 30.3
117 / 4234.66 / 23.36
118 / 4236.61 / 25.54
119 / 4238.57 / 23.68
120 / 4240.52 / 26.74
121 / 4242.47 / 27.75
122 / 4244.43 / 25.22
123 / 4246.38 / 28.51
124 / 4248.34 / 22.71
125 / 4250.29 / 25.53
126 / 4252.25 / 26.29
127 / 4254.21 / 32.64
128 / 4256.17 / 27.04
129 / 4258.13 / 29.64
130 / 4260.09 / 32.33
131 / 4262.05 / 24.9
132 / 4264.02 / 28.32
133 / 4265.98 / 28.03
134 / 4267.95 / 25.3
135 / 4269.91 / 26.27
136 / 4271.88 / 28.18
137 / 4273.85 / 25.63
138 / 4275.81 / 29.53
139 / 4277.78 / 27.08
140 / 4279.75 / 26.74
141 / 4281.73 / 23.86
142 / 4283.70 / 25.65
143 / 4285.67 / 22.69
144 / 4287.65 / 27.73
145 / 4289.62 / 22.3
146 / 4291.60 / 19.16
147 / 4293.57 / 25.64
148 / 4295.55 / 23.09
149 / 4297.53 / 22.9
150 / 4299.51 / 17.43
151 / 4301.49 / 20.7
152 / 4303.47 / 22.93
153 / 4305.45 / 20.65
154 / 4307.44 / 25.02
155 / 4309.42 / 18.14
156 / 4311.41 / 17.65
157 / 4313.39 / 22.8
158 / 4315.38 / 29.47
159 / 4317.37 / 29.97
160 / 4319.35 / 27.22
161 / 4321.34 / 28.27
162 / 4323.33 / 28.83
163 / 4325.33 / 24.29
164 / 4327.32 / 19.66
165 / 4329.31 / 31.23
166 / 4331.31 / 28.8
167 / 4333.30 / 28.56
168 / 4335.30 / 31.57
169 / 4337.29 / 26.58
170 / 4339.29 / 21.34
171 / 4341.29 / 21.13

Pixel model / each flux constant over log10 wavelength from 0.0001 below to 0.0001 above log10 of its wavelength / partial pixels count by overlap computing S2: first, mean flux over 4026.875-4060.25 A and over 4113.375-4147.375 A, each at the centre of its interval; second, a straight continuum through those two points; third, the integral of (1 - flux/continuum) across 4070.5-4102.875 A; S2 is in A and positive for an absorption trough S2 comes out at 1.4 A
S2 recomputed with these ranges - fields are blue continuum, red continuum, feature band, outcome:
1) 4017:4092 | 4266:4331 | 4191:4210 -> -1.0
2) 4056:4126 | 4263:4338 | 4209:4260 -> -3.9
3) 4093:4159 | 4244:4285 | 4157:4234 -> -3.1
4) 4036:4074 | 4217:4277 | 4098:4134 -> 3.9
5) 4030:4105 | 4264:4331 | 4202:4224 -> -2.4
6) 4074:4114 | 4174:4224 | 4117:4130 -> 0.7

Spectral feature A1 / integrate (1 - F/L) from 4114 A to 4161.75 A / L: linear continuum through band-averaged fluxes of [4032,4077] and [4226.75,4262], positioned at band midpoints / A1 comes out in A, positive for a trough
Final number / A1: 1.74 A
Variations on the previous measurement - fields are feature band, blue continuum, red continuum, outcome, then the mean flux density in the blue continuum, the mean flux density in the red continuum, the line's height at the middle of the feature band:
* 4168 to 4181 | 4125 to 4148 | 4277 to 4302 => -1.3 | 24.2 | 23.5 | 24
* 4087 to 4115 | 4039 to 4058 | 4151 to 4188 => 2.8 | 25.6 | 26.1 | 25.8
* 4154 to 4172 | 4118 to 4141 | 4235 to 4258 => -1.0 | 23.5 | 26.5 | 24.4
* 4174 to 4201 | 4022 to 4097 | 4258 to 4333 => -1.6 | 24.7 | 25.2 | 25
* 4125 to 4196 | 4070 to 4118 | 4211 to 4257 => -1.9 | 23.6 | 26.3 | 24.9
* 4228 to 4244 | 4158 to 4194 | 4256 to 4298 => 0.3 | 26.4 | 26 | 26.2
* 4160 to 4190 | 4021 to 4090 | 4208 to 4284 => -0.8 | 24.7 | 26.7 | 26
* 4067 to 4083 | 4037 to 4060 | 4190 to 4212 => 1.3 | 25.2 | 26.4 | 25.4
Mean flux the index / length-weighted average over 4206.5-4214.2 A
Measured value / 26.9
